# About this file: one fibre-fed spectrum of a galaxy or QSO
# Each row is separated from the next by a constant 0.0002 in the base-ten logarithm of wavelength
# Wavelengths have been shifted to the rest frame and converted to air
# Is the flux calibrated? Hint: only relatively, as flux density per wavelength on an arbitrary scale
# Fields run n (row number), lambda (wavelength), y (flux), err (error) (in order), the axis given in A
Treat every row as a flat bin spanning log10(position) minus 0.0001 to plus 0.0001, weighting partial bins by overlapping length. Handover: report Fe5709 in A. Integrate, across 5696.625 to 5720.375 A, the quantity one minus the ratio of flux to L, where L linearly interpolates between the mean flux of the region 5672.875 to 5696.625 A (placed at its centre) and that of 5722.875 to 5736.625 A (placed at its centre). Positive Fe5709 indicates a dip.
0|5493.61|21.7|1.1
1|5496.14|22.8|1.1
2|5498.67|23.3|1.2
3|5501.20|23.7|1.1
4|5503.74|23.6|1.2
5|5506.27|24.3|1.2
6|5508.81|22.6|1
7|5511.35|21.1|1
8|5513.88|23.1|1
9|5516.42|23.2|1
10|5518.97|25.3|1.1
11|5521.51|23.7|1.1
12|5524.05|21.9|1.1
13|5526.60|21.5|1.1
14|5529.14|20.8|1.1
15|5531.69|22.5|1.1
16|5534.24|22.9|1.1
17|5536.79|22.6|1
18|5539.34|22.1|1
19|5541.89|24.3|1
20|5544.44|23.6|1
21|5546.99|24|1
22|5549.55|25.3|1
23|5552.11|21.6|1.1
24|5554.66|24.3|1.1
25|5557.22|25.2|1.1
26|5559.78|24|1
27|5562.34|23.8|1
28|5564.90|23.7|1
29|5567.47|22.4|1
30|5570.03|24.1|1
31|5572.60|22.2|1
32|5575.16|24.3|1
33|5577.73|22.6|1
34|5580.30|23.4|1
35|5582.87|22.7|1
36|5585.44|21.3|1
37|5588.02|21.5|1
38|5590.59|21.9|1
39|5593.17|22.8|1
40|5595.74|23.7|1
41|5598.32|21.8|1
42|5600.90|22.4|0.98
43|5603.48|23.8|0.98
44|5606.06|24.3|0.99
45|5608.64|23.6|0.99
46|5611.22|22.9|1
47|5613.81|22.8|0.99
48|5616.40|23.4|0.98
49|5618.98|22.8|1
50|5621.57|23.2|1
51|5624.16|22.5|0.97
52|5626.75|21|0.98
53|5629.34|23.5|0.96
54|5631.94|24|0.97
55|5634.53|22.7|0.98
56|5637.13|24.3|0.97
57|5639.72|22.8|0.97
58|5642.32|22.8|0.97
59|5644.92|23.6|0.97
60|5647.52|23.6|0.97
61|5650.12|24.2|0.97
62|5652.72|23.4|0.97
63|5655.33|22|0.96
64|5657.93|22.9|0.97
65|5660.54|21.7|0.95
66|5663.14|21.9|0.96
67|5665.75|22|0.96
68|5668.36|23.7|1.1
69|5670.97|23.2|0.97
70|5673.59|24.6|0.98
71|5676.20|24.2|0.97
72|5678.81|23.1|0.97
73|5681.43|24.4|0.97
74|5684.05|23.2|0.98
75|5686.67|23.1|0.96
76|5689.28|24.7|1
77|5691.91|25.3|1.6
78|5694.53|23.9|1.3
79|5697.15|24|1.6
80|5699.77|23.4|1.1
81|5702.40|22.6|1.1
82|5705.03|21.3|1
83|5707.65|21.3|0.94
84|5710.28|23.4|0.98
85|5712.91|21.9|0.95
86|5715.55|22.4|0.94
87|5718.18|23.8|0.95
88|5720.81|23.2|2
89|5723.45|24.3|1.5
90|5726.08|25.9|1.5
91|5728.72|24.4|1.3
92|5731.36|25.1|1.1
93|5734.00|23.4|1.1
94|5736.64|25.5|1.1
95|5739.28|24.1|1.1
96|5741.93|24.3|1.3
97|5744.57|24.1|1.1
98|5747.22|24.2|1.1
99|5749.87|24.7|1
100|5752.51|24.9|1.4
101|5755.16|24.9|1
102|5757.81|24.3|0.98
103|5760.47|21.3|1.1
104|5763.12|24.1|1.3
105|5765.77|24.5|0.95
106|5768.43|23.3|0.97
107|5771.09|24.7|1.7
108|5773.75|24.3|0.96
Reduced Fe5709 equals 1.7 A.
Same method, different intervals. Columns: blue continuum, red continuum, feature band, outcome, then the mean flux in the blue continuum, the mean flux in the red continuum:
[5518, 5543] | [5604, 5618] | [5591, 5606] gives 0.2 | 22.7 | 23.4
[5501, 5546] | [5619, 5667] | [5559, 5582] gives -0.5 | 22.9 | 22.9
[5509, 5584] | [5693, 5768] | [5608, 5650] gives 0.6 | 23.2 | 23.8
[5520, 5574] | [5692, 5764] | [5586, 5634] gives 1.1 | 23.2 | 23.8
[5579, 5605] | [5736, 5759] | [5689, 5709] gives 0.6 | 22.5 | 24.5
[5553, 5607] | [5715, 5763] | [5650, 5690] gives 0.9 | 23.1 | 24.2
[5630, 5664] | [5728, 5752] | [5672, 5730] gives 0.8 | 23.1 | 24.4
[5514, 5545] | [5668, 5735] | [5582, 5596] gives 0.6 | 22.9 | 23.6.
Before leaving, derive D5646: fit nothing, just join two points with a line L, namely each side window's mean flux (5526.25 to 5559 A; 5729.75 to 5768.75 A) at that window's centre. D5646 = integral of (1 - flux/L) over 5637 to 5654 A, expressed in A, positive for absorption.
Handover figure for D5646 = 0.2 A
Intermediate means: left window 23.2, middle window 23.5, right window 24.2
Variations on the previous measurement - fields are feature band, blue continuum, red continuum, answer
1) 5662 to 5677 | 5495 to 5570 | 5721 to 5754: 0.5 A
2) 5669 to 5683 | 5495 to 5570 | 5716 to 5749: 0.1 A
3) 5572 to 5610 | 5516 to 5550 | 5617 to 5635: 0.2 A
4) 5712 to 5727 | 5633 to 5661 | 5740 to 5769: 0.1 A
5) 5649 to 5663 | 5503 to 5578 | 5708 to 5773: 0.5 A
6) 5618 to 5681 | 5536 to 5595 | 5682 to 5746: 1.1 A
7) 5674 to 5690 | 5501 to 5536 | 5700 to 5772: -0.2 A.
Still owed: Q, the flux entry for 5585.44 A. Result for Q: 21.3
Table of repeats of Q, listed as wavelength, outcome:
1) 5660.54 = 21.7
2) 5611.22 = 22.9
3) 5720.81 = 23.2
